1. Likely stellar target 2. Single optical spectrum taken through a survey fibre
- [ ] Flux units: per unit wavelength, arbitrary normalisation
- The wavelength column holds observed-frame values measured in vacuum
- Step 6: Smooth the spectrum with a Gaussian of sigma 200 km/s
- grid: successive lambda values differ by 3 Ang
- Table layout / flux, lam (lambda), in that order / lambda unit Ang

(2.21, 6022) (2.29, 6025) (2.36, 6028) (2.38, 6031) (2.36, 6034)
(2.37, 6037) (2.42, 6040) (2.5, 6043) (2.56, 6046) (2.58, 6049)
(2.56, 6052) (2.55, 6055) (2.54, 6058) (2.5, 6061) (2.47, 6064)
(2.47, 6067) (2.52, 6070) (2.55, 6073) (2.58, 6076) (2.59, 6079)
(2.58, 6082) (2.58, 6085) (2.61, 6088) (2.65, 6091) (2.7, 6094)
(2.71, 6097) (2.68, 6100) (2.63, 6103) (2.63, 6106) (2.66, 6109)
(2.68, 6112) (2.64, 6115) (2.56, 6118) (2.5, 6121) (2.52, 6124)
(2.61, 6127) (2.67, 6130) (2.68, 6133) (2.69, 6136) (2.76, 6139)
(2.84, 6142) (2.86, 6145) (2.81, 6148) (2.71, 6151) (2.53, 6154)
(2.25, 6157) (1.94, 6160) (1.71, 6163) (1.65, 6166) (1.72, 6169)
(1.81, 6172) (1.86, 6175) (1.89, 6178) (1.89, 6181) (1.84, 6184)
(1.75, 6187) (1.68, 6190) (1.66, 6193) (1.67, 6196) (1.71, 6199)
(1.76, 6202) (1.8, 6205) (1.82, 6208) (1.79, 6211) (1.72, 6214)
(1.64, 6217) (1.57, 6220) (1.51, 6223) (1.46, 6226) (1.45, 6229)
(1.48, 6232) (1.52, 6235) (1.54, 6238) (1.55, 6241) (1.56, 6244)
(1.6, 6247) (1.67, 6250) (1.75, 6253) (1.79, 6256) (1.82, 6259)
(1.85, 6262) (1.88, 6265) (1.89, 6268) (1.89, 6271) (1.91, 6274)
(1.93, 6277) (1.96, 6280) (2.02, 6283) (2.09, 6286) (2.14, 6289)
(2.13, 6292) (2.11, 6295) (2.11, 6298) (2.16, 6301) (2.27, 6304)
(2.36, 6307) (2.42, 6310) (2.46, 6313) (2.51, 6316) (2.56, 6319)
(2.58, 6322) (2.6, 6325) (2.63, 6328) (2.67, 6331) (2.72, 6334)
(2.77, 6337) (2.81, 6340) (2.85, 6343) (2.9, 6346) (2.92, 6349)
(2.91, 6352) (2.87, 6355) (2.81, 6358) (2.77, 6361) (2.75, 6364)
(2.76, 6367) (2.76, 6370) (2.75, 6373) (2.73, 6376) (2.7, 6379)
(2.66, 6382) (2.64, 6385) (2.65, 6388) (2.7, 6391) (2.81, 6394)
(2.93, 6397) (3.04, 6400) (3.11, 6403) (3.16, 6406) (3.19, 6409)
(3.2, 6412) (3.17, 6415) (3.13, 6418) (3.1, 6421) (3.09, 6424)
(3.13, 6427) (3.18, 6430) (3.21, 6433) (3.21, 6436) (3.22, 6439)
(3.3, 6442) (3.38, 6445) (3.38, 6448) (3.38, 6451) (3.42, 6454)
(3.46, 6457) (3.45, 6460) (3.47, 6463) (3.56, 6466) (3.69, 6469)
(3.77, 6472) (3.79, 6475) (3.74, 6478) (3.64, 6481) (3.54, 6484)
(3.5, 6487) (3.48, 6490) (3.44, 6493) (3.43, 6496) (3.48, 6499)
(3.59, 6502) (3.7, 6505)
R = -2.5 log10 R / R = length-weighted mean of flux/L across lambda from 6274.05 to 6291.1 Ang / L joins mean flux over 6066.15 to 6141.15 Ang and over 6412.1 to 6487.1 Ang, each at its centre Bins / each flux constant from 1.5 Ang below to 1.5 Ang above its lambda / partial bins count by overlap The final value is 0.44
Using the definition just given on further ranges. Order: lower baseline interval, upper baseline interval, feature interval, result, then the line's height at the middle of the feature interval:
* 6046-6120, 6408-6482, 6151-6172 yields 0.34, 2.76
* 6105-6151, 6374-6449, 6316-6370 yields 0.08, 2.95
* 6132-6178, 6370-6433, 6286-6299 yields 0.25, 2.67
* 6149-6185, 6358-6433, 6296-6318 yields 0.11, 2.57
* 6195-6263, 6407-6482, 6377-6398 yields 0.07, 2.91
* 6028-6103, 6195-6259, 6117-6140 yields -0.20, 2.19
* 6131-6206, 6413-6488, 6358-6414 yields 0.09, 3.1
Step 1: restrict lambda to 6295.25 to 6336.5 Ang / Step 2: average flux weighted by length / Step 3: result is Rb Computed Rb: 2.46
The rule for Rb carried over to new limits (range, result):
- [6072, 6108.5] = 2.63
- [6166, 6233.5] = 1.7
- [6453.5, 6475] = 3.57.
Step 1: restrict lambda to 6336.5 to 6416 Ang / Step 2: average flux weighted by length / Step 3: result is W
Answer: 2.86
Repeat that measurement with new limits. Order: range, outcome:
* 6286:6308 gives 2.17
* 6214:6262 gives 1.61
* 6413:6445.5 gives 3.19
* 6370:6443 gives 2.99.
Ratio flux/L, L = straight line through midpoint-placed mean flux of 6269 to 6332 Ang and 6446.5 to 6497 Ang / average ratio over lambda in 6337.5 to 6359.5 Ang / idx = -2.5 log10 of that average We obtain -0.10 mag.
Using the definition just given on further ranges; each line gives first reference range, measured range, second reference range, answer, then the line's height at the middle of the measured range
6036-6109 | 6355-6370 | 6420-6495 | 0.16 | 3.21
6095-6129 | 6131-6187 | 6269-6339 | 0.14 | 2.54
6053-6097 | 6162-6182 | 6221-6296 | 0.20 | 2.15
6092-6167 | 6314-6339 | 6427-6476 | 0.17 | 3.08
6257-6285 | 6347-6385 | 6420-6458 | -0.04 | 2.68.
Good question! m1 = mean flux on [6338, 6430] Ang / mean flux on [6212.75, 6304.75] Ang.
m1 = 1.6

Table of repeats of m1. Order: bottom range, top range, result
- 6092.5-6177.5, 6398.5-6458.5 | 1.31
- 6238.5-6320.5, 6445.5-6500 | 1.76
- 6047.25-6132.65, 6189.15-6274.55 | 0.65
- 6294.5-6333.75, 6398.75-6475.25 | 1.36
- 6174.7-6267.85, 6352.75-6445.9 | 1.75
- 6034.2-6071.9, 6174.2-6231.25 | 0.68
